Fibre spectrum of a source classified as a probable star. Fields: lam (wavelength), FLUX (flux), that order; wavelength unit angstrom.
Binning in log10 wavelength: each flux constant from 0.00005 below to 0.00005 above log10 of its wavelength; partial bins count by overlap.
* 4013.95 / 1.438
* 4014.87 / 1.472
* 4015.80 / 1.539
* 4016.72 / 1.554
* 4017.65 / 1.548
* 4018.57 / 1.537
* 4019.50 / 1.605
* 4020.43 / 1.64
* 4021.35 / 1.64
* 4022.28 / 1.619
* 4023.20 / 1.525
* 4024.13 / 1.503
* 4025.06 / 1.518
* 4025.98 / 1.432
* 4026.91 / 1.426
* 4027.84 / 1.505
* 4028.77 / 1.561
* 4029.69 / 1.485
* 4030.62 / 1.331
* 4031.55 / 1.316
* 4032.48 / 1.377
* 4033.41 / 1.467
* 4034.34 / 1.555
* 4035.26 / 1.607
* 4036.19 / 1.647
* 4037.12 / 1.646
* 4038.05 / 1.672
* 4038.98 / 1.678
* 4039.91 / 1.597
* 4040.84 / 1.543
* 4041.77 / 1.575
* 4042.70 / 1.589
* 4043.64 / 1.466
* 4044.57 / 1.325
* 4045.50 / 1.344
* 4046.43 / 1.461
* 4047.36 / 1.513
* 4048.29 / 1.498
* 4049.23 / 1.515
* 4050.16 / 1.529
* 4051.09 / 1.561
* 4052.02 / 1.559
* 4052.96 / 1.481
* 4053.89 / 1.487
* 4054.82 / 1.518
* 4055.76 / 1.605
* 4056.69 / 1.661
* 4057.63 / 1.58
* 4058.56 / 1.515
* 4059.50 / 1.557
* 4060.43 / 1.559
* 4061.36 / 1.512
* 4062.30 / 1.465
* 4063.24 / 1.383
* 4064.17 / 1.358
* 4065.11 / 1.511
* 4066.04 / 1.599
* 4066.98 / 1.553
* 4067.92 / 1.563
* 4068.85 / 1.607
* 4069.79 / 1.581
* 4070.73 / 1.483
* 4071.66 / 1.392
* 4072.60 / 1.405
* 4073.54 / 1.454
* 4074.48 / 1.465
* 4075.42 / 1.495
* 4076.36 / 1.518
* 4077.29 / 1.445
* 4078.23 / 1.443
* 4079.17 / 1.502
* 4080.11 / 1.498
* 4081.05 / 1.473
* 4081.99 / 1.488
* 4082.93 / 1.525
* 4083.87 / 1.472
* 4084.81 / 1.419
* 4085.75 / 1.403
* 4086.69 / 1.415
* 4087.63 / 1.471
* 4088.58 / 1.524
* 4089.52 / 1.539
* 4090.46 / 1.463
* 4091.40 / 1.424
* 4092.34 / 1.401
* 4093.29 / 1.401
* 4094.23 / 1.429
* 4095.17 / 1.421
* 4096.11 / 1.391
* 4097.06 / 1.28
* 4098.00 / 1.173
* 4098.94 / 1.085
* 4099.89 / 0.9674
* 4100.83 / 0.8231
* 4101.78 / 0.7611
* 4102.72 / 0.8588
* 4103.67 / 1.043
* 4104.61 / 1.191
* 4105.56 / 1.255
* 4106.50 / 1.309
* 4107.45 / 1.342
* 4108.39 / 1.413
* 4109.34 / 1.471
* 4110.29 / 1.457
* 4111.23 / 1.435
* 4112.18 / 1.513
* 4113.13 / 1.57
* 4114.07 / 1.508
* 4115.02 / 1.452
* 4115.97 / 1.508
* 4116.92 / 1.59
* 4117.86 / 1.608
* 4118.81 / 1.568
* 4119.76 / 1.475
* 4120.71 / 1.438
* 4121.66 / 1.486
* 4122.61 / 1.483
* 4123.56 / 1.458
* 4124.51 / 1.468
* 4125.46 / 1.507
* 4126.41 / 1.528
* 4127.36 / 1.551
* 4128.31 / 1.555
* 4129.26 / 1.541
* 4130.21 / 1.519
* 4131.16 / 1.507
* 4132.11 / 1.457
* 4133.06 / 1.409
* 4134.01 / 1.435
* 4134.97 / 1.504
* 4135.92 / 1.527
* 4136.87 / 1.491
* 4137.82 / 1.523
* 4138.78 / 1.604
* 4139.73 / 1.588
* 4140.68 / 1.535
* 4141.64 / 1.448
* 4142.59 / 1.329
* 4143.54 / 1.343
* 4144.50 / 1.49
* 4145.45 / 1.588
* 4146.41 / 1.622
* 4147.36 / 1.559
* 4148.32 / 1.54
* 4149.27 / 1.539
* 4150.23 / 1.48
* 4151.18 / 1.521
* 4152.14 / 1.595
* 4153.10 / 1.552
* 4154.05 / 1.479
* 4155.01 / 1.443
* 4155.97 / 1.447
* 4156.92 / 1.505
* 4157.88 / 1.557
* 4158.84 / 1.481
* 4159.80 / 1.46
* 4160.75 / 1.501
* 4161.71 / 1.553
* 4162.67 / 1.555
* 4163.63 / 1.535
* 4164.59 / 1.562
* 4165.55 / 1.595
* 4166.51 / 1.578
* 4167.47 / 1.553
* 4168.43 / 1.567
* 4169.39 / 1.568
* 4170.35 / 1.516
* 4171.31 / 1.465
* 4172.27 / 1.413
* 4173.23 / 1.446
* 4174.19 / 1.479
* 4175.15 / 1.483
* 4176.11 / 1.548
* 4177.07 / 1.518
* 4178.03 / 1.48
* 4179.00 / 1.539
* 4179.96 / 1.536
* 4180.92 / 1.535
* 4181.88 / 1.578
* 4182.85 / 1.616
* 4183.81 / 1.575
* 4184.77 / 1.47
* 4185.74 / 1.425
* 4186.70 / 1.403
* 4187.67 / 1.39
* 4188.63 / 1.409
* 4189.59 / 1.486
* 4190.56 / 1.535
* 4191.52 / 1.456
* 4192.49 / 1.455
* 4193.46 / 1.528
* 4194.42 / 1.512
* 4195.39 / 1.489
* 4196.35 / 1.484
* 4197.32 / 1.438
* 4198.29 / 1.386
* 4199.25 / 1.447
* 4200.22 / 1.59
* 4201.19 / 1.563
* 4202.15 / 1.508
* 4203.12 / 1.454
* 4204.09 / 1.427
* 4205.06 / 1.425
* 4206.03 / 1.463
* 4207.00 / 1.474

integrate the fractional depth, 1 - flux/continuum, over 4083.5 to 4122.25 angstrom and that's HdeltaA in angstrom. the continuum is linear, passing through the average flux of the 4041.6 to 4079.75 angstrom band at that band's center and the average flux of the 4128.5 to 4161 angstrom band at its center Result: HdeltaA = 3.7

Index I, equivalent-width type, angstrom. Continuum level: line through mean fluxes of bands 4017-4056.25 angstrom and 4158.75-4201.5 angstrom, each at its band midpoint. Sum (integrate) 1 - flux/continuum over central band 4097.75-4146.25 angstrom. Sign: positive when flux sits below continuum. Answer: 3.32 angstrom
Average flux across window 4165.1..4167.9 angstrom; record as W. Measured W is 1.57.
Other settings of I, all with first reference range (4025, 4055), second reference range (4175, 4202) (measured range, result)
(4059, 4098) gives 1.0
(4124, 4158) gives -0.2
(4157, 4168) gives -0.3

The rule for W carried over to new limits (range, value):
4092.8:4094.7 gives 1.41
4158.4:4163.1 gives 1.51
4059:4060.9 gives 1.56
